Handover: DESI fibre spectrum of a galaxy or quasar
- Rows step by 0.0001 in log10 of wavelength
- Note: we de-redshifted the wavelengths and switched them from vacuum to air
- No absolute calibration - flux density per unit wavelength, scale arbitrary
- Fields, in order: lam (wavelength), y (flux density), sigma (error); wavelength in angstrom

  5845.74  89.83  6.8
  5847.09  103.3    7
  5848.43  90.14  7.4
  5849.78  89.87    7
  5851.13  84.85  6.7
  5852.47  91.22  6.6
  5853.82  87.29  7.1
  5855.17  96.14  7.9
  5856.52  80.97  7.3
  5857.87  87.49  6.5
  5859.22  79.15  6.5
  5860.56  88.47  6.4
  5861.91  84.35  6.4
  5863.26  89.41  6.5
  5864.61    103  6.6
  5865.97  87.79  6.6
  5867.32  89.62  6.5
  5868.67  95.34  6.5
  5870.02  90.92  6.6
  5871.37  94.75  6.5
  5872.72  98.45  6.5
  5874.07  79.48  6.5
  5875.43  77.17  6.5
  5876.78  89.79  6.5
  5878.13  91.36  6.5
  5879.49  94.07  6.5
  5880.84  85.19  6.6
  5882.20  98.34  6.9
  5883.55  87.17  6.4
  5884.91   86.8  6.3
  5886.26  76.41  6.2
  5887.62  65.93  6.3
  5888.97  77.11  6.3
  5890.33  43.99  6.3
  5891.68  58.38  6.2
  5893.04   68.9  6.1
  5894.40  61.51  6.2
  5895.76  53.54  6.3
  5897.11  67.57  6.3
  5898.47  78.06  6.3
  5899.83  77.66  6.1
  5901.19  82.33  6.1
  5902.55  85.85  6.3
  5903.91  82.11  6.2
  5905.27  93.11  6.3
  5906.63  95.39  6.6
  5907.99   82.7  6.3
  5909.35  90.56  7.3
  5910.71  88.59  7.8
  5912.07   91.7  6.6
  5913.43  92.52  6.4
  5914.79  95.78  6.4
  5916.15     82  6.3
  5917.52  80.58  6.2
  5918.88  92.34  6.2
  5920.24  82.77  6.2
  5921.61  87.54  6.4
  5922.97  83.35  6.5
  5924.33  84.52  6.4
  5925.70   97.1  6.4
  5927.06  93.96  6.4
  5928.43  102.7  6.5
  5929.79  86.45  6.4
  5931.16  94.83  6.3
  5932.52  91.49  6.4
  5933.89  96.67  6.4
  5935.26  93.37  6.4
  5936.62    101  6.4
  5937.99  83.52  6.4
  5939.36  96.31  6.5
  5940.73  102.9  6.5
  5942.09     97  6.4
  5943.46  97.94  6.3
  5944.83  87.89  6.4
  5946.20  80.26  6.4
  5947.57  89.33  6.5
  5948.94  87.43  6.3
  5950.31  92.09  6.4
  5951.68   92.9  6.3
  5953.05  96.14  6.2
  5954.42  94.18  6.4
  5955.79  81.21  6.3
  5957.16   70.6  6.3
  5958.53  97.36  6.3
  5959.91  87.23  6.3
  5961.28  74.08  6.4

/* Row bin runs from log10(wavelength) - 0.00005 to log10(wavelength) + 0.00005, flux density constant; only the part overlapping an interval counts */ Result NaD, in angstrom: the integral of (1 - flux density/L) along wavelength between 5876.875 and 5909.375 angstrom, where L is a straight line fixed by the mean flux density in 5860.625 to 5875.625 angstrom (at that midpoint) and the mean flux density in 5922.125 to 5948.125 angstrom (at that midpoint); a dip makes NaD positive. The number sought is 4.5 angstrom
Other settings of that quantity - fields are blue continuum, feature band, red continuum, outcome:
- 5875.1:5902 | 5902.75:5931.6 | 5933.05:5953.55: -1.57 angstrom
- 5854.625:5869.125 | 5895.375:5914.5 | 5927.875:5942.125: 1.84 angstrom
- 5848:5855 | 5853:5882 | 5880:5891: -1.90 angstrom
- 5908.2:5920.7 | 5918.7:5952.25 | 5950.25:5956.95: -0.99 angstrom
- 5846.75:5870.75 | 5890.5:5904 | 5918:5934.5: 3.04 angstrom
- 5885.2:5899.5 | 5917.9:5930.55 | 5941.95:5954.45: -1.50 angstrom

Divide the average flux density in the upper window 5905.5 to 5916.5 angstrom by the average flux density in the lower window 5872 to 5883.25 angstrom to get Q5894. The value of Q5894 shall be 1.0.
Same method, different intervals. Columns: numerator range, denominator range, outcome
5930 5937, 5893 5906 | 1.25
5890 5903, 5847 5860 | 0.77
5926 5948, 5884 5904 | 1.32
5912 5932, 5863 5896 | 1.10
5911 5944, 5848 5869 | 1.03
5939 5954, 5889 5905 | 1.32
